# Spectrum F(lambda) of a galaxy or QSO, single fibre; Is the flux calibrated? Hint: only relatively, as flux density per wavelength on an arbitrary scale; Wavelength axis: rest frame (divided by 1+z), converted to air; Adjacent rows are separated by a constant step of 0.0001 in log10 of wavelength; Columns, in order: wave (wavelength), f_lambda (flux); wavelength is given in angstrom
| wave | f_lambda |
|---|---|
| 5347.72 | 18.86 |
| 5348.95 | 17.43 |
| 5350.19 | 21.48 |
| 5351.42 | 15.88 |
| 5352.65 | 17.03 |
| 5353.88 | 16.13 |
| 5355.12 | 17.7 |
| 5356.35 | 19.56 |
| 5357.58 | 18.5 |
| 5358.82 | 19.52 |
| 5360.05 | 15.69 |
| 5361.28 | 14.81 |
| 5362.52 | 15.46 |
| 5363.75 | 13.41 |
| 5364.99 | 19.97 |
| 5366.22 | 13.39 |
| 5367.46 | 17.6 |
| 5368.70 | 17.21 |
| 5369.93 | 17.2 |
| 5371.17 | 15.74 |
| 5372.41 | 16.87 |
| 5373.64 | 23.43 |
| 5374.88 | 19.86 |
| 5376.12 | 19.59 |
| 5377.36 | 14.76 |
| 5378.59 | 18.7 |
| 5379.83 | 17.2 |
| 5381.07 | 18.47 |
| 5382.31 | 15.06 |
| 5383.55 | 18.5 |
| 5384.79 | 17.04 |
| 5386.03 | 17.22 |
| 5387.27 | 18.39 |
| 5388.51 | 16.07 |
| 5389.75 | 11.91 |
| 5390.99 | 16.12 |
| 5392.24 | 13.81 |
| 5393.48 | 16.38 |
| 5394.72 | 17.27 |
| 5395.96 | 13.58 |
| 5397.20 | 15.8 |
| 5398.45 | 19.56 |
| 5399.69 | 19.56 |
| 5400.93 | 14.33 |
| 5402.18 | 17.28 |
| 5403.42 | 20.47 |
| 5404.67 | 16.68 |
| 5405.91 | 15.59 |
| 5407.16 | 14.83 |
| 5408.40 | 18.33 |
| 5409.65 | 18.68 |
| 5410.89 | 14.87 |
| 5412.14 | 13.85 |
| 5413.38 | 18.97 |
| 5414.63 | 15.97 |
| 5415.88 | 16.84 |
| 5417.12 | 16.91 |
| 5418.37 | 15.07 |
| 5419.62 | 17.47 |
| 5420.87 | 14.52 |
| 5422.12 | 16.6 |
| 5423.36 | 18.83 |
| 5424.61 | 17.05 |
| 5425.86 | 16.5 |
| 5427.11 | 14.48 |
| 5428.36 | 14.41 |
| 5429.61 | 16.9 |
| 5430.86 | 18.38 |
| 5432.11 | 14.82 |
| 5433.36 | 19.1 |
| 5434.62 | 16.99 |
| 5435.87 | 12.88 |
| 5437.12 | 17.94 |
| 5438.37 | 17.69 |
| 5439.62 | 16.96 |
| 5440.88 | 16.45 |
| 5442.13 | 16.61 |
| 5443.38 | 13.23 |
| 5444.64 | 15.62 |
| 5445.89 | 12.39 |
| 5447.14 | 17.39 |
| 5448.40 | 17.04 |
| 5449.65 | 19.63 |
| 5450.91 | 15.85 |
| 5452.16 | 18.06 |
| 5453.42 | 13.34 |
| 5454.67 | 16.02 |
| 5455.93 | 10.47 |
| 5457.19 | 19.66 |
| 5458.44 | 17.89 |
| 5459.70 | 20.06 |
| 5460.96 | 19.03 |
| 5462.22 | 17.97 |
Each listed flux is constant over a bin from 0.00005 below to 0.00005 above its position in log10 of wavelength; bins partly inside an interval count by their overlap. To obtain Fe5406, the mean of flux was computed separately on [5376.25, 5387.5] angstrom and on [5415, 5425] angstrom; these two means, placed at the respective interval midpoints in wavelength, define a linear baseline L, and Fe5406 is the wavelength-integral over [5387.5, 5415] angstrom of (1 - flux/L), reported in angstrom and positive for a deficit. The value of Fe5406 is 0.94 angstrom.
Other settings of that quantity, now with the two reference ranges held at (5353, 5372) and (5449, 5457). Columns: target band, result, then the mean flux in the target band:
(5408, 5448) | -0.64 angstrom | 16.3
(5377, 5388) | -0.49 angstrom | 17.3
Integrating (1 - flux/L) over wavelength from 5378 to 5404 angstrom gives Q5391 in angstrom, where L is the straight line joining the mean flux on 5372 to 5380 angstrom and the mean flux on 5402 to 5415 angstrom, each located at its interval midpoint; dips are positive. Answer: 1.6 angstrom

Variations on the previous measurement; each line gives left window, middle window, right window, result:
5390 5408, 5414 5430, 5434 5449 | -0.1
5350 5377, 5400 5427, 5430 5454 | 0.2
